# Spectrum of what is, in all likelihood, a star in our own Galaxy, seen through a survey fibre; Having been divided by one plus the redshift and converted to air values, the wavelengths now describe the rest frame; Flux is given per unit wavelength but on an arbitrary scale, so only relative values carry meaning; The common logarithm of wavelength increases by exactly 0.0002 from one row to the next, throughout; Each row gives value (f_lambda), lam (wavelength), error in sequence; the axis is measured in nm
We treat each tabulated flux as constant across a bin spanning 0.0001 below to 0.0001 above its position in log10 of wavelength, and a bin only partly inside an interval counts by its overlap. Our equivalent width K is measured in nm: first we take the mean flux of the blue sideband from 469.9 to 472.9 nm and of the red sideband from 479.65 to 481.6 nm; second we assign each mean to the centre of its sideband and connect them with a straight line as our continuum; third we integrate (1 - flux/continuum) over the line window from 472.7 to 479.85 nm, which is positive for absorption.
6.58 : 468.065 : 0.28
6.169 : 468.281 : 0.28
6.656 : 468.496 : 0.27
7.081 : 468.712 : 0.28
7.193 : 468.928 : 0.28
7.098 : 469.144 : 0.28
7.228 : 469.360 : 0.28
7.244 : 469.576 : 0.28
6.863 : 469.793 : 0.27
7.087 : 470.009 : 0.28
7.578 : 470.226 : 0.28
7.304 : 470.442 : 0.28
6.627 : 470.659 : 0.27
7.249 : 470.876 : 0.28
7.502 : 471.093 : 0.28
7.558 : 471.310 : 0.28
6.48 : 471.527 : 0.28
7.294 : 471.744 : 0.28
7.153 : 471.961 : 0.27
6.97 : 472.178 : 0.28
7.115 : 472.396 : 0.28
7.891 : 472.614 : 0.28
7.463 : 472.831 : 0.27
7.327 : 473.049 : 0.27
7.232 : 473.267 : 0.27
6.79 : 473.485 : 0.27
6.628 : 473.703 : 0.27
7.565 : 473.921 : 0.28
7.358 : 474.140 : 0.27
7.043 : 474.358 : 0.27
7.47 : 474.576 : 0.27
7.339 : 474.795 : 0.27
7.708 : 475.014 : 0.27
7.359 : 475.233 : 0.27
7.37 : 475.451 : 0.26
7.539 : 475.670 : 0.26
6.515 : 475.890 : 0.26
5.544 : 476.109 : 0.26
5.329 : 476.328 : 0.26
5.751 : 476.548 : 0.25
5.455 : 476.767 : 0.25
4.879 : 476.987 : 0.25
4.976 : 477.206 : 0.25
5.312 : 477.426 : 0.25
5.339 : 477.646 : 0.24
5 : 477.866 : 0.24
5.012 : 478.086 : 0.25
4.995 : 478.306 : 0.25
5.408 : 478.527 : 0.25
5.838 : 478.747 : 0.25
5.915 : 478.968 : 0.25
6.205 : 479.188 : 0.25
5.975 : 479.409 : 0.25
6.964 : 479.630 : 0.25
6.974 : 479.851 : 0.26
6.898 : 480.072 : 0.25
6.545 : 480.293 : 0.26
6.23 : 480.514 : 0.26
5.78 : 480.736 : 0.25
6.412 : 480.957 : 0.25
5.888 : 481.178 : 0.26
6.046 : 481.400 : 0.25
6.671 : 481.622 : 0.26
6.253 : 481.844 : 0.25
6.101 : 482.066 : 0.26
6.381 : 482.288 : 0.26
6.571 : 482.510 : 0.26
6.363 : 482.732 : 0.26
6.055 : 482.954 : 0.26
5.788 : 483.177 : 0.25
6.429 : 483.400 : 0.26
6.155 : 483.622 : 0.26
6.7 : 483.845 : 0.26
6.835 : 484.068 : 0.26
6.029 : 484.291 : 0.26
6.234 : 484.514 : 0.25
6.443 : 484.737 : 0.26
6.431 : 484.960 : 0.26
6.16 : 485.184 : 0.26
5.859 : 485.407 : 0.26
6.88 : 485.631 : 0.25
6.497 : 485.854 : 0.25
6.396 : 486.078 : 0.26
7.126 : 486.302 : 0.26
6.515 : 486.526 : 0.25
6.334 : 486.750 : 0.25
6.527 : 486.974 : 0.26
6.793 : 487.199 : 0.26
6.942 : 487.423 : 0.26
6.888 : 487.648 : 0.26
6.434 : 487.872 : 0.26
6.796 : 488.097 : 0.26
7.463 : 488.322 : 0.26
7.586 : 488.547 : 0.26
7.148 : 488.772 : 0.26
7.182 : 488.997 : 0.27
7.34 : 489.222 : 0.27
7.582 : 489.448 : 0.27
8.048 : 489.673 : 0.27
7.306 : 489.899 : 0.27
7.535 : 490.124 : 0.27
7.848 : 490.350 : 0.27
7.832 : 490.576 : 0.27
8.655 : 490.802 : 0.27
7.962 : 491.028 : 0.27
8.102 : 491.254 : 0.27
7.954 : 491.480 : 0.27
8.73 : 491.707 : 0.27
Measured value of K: 0.48 nm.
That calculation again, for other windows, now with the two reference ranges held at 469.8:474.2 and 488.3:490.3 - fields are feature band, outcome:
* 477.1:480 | 0.636 nm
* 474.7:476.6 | 0.135 nm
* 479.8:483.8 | 0.572 nm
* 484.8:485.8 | 0.144 nm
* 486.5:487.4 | 0.104 nm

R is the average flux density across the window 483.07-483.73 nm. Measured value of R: 6.13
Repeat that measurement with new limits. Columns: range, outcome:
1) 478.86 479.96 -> 6.41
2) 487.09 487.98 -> 6.77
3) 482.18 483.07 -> 6.34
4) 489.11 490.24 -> 7.56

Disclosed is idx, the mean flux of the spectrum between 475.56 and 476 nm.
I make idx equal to 7.01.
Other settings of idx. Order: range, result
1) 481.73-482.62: 6.33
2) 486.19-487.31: 6.66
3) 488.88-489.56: 7.36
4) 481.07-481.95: 6.21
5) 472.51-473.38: 7.48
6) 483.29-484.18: 6.53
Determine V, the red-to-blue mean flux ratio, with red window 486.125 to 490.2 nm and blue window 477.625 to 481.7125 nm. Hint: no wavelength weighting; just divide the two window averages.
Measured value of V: 1.18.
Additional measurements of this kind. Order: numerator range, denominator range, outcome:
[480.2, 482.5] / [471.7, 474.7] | 0.86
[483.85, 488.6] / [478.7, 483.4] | 1.05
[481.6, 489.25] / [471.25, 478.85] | 1.01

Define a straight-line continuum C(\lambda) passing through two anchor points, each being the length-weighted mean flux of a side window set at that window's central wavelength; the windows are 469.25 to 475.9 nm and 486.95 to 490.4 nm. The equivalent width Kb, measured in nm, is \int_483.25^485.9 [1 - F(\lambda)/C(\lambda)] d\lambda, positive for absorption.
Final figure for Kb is 0.31 nm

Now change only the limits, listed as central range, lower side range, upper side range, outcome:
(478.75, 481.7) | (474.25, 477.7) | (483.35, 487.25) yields 0.03 nm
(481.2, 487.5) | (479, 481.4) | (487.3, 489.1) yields 0.30 nm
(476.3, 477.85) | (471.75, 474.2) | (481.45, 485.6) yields 0.36 nm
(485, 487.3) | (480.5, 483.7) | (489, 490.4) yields 0.14 nm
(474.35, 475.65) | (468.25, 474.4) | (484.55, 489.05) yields -0.07 nm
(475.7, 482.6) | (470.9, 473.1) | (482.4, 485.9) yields 0.81 nm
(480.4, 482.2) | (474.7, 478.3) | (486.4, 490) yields 0.07 nm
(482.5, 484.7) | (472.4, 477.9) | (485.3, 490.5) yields 0.18 nm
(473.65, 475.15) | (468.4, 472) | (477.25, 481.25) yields -0.17 nm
